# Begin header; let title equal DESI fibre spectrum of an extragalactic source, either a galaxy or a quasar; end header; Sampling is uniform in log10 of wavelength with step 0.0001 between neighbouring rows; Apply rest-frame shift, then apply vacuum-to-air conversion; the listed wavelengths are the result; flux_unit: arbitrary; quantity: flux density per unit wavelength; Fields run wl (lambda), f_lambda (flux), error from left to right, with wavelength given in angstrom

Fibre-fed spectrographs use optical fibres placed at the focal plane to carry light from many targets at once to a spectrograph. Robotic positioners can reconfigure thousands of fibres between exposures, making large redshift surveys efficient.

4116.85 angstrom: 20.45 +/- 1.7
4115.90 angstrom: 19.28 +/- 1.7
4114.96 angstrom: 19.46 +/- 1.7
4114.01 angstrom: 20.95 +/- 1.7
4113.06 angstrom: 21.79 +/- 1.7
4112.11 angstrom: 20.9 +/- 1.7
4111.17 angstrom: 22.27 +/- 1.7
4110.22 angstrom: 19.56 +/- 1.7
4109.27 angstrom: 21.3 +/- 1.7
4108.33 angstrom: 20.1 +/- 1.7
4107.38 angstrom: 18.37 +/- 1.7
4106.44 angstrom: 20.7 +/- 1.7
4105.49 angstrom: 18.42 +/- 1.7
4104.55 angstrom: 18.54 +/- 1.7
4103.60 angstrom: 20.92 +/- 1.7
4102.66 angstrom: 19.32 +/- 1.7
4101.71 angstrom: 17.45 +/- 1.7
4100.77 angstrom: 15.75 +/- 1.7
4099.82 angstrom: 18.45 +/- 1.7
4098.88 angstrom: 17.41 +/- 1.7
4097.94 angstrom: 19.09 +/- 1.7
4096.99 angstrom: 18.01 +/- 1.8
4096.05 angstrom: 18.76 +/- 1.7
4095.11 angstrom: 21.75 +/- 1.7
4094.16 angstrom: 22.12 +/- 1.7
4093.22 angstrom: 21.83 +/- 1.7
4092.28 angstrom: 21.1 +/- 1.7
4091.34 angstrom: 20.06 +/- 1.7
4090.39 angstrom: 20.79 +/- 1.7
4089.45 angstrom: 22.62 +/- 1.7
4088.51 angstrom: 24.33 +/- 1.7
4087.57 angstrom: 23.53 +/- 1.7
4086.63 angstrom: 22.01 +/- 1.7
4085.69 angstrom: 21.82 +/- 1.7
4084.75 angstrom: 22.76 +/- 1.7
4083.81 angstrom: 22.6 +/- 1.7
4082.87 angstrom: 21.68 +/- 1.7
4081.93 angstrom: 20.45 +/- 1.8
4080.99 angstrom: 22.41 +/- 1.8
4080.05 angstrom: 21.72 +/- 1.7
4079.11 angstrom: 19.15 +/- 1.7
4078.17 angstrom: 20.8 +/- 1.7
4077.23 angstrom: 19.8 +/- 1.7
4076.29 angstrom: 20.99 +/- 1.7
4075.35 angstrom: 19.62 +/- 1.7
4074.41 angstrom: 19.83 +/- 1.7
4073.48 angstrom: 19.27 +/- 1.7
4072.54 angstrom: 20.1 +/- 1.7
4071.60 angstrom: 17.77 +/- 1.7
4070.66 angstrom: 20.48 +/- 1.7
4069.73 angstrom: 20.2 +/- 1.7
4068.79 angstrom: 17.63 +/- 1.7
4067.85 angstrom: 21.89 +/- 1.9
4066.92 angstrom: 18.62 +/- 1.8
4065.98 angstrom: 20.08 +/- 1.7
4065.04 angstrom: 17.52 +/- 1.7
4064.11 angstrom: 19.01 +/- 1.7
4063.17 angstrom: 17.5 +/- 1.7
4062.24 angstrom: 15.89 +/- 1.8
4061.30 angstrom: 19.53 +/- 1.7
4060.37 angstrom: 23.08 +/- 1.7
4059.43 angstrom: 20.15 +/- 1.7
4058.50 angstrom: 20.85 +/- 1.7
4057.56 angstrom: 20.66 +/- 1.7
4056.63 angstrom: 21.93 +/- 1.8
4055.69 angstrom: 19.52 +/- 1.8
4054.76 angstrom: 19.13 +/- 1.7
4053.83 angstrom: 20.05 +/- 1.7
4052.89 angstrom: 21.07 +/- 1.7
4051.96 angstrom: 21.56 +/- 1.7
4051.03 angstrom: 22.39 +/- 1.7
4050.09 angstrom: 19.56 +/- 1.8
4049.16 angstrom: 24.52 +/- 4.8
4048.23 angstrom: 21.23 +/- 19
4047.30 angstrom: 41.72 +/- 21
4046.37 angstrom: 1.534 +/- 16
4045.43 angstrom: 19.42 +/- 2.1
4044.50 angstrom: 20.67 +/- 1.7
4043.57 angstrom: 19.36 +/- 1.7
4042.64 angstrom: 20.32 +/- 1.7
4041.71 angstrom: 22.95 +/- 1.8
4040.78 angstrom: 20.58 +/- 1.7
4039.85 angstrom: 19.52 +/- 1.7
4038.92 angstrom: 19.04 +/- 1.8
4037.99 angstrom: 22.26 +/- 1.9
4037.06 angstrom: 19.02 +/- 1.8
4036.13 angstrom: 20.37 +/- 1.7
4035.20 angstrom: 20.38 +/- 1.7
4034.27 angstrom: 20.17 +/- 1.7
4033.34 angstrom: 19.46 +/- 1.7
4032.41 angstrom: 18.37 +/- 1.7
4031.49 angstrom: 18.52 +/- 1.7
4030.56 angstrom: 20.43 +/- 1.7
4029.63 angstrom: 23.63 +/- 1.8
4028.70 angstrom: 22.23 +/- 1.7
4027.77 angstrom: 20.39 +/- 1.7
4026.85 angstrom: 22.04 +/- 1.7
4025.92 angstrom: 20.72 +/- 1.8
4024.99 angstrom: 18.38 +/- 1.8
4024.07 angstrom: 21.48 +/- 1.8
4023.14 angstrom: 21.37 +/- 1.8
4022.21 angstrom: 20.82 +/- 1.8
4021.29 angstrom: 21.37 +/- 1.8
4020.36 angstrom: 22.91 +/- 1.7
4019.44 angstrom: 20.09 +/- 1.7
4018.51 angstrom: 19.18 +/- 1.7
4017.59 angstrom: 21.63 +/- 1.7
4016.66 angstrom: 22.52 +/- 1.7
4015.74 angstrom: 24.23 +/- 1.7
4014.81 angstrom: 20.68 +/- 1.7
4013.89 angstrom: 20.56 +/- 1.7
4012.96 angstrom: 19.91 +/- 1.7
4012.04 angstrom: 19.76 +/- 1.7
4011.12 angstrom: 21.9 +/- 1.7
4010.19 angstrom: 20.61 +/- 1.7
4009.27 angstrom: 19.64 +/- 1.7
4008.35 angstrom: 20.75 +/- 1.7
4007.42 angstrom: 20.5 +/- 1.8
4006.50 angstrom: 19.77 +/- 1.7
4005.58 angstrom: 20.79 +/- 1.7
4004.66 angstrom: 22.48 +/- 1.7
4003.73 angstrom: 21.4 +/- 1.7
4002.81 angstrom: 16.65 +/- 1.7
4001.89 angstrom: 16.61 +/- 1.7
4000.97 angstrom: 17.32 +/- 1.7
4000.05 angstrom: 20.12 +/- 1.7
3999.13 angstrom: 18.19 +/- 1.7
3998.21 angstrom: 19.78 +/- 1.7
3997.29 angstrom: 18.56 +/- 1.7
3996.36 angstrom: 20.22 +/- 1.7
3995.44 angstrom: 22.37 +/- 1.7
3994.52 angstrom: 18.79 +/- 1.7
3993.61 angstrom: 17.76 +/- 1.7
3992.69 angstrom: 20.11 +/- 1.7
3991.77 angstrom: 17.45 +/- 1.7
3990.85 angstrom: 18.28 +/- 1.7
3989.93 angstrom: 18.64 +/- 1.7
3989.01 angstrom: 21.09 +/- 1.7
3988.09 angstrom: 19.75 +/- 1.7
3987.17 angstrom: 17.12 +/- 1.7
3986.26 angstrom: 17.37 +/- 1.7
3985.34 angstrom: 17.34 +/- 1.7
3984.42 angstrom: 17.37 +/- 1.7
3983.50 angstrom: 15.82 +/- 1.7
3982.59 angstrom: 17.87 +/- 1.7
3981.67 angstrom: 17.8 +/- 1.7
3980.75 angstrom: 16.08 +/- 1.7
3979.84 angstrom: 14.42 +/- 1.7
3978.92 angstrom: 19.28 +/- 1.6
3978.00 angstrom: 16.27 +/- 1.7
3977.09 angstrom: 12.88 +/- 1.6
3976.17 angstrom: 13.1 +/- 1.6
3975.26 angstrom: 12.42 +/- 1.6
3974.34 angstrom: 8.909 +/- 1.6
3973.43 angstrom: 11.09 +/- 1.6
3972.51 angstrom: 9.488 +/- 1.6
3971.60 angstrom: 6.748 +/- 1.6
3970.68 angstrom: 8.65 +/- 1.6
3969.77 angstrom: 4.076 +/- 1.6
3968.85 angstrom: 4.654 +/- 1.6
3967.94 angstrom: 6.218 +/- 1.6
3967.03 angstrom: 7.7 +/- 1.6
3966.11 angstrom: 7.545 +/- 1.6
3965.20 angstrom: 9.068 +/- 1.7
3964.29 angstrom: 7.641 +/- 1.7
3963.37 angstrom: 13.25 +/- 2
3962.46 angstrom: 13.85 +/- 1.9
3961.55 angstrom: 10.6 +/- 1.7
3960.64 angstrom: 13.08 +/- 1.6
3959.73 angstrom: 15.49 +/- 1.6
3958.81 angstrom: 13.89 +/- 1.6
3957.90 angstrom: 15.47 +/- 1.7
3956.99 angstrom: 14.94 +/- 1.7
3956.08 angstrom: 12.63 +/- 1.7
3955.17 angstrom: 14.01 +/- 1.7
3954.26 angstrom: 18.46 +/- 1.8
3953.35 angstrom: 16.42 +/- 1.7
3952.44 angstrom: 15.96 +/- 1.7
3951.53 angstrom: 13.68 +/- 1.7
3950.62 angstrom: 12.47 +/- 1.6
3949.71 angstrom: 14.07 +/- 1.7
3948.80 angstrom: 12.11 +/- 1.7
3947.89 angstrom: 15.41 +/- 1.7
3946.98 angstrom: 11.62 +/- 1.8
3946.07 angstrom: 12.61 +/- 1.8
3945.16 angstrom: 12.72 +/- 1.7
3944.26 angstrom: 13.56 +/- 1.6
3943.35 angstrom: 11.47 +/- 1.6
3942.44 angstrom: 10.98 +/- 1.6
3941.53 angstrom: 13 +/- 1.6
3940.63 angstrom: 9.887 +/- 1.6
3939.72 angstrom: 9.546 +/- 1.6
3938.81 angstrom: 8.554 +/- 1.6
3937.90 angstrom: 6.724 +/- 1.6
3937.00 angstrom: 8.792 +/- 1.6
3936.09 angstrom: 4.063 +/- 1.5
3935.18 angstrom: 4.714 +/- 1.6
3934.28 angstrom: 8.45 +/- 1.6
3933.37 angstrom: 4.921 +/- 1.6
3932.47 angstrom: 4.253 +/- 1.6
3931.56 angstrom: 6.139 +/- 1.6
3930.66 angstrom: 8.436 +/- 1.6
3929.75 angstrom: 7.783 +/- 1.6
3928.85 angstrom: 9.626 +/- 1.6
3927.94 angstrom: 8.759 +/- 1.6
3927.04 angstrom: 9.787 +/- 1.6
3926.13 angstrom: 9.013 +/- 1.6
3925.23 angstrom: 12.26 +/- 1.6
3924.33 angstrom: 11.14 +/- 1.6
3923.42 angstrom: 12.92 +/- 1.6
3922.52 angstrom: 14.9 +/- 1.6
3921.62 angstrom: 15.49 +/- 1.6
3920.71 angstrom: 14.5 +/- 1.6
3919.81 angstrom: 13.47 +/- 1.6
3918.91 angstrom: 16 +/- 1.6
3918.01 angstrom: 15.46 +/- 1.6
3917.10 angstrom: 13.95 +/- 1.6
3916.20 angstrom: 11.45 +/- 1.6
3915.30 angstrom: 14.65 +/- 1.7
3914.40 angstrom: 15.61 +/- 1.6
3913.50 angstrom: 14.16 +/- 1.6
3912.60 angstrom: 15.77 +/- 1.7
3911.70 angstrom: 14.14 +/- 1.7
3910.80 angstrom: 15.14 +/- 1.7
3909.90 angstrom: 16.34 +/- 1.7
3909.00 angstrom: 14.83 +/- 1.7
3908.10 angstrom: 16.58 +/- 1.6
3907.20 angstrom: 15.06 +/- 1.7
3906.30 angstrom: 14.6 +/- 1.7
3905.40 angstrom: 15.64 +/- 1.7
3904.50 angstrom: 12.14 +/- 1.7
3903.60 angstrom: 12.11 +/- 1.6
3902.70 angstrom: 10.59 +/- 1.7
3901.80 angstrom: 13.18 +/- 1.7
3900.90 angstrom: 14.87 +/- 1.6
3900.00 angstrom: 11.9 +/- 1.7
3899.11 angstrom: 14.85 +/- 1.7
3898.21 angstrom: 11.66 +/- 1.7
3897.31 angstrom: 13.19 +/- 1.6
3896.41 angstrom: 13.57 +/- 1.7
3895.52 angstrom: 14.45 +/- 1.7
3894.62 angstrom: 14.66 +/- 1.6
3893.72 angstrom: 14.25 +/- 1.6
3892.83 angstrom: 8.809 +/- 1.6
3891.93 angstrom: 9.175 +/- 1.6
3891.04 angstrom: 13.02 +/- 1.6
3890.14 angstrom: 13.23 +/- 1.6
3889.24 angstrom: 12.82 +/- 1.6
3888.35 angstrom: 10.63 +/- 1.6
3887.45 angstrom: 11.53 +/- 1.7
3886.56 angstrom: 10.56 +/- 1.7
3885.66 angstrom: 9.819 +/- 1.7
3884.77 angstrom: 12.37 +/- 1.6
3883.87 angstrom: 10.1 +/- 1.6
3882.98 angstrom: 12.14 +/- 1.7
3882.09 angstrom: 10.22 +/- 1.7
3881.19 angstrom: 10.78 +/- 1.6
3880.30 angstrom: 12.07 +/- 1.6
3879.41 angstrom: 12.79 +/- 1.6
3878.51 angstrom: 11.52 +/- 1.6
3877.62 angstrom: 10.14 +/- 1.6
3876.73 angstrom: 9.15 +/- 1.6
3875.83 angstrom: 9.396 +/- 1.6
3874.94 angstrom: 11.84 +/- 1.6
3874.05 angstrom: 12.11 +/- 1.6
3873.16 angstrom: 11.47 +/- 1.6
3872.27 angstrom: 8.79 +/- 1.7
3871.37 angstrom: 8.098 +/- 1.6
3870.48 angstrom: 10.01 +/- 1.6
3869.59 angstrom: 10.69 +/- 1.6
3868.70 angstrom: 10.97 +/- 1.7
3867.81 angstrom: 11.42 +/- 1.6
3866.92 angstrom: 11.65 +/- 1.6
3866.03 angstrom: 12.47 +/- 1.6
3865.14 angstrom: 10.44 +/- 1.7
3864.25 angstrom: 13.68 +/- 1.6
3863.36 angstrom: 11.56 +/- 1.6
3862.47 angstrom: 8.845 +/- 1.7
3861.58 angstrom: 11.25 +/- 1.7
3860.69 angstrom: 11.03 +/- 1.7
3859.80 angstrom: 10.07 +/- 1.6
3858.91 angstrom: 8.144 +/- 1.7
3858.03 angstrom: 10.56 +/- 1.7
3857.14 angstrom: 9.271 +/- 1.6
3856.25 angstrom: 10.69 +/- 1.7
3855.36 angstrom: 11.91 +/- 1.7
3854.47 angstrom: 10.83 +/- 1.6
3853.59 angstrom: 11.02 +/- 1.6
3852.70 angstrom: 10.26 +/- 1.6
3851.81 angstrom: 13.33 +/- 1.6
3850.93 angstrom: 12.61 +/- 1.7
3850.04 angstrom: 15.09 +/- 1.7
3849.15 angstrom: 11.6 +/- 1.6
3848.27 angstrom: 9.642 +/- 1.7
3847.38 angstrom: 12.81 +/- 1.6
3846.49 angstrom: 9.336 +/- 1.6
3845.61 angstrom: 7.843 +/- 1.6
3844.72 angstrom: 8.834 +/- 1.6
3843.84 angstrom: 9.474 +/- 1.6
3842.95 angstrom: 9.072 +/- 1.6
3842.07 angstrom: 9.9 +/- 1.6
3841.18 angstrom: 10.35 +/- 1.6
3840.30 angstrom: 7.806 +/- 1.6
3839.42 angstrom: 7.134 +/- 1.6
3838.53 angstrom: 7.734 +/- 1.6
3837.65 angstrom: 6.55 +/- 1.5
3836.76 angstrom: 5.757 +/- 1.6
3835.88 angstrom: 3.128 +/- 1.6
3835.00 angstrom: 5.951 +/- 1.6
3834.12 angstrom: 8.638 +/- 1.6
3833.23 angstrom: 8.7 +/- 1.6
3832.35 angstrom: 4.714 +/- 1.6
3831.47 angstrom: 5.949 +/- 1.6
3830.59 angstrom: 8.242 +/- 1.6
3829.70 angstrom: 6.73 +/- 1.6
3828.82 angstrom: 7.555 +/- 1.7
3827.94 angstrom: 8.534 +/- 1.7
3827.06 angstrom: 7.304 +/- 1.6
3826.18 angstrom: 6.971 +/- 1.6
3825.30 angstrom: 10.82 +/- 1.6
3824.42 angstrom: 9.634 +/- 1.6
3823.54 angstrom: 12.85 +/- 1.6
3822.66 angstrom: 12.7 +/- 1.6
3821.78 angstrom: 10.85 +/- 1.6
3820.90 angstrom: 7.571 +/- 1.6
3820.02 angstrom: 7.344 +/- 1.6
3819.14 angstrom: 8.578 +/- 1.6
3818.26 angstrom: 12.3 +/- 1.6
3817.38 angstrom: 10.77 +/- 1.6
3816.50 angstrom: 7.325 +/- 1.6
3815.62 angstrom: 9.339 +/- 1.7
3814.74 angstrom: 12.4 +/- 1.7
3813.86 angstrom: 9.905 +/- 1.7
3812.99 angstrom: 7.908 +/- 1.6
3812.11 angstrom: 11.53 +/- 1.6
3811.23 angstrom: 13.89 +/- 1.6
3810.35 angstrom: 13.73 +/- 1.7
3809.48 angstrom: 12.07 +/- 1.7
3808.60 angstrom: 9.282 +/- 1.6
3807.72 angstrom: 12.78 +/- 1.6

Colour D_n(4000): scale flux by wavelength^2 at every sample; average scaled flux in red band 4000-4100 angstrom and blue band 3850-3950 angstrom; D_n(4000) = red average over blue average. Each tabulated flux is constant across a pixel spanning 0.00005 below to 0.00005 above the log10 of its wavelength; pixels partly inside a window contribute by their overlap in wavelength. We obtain 1.9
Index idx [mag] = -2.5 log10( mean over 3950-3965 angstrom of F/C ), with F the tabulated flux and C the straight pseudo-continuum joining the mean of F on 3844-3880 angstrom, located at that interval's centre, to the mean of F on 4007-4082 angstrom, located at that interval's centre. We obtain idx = 0.15 mag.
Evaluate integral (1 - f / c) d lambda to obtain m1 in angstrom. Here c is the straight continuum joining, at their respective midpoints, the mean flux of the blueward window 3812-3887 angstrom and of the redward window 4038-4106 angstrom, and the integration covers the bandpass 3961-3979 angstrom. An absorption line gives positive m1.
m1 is 6.4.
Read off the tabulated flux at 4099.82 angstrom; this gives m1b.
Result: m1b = 18.45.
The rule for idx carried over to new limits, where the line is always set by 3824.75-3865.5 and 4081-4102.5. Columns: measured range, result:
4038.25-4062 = -0.112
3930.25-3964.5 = 0.226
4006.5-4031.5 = -0.209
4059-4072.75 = 0.011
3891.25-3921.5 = -0.144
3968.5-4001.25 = 0.003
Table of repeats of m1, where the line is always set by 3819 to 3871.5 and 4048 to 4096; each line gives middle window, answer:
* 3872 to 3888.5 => 0.48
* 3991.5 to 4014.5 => -3.21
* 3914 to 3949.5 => 7.32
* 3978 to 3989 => -0.72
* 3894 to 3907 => -1.24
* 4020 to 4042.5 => -2.42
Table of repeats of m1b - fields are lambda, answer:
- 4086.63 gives 22.01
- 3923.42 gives 12.92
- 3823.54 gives 12.85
